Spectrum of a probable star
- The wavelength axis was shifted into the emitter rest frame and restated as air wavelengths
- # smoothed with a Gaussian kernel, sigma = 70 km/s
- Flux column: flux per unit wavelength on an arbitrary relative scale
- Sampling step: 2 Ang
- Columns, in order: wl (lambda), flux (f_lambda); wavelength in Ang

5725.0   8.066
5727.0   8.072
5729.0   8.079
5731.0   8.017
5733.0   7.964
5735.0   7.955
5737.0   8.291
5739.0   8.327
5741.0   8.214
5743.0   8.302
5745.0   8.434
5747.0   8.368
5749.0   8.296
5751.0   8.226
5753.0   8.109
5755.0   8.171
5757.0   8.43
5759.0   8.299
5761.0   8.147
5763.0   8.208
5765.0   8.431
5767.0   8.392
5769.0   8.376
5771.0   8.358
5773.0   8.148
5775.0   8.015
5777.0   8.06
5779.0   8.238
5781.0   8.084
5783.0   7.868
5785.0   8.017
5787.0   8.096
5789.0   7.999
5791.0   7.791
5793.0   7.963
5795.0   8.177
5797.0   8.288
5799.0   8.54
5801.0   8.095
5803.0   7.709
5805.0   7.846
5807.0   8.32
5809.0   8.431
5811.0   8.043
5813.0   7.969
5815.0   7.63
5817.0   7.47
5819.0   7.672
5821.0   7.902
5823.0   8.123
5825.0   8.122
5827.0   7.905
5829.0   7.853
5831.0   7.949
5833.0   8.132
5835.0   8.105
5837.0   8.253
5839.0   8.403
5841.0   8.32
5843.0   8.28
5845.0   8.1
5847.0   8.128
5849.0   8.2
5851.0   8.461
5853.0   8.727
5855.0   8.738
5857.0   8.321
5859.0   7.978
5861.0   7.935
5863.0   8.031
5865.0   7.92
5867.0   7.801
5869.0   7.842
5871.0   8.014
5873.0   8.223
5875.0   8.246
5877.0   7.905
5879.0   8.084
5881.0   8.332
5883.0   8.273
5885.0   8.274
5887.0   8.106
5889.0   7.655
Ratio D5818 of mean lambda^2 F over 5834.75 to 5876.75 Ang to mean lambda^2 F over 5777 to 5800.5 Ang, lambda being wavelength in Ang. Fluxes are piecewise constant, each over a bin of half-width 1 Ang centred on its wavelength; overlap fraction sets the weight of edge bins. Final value 1.04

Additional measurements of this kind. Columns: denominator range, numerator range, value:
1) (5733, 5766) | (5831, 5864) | 1.03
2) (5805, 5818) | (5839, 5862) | 1.06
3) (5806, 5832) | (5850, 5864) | 1.06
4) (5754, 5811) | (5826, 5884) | 1.02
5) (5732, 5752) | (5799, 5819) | 0.99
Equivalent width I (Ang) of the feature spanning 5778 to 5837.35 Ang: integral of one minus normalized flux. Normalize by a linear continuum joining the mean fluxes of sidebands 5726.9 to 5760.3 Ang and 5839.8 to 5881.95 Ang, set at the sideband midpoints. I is 1.3 Ang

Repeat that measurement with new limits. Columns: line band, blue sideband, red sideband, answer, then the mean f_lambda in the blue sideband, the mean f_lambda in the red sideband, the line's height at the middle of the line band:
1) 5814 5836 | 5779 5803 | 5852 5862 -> 0.8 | 8.07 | 8.34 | 8.21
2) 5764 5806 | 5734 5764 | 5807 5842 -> 0.1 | 8.25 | 8.03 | 8.14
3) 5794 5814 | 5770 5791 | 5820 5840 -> -0.2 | 8.07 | 8.07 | 8.07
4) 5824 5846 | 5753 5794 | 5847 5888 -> 0.1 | 8.15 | 8.17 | 8.16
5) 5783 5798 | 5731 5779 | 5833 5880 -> 0.3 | 8.24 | 8.17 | 8.21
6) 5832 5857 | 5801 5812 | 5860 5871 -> -1.1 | 8.07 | 7.92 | 7.97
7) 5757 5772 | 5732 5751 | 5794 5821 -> -0.3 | 8.24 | 8.01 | 8.16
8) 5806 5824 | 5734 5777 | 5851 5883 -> 0.6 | 8.26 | 8.15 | 8.2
